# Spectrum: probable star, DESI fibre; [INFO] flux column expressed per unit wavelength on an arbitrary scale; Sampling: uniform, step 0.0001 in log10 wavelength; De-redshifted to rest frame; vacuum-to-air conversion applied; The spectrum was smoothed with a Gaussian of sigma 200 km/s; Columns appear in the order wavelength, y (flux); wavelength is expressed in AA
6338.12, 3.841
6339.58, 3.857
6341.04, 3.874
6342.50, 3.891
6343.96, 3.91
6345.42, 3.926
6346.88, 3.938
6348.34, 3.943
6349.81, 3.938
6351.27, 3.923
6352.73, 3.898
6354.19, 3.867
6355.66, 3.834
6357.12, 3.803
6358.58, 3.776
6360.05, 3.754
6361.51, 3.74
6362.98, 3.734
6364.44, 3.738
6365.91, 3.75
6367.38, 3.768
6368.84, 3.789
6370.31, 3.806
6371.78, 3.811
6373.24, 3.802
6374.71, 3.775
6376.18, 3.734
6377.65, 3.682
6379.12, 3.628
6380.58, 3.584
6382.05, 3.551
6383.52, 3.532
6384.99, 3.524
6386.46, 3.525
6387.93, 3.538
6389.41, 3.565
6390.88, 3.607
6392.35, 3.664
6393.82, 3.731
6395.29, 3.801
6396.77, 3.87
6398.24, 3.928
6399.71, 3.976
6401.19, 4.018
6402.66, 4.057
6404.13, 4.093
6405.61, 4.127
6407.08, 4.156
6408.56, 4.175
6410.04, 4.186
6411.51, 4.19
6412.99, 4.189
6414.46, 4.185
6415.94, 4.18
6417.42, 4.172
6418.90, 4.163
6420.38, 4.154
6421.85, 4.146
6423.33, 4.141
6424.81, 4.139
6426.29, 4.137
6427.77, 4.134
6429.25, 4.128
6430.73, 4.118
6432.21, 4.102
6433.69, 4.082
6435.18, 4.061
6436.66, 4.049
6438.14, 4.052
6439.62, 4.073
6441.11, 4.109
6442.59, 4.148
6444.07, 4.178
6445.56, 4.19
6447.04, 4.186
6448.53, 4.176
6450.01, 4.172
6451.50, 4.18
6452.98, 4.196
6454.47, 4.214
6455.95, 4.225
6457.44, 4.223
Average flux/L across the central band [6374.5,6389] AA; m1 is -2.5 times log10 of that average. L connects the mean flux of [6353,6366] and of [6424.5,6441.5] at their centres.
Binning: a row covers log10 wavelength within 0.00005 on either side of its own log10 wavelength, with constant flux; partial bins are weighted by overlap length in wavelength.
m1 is 0.081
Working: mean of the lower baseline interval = 3.78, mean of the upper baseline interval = 4.1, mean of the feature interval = 3.6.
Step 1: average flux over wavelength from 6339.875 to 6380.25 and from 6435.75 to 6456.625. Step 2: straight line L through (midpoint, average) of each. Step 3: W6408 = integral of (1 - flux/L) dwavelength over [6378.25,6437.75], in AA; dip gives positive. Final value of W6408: 0.71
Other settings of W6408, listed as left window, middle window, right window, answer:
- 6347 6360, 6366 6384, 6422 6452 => 1.0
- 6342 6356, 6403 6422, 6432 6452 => -0.5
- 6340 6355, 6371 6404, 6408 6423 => 2.7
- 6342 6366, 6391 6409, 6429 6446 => 0.2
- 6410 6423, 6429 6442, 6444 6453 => 0.3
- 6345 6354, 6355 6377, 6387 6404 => 0.6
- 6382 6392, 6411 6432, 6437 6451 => -1.3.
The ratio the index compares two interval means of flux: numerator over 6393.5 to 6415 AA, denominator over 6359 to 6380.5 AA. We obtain 1.1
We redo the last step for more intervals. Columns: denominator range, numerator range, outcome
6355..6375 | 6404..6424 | 1.10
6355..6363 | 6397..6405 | 1.06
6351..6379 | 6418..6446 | 1.09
